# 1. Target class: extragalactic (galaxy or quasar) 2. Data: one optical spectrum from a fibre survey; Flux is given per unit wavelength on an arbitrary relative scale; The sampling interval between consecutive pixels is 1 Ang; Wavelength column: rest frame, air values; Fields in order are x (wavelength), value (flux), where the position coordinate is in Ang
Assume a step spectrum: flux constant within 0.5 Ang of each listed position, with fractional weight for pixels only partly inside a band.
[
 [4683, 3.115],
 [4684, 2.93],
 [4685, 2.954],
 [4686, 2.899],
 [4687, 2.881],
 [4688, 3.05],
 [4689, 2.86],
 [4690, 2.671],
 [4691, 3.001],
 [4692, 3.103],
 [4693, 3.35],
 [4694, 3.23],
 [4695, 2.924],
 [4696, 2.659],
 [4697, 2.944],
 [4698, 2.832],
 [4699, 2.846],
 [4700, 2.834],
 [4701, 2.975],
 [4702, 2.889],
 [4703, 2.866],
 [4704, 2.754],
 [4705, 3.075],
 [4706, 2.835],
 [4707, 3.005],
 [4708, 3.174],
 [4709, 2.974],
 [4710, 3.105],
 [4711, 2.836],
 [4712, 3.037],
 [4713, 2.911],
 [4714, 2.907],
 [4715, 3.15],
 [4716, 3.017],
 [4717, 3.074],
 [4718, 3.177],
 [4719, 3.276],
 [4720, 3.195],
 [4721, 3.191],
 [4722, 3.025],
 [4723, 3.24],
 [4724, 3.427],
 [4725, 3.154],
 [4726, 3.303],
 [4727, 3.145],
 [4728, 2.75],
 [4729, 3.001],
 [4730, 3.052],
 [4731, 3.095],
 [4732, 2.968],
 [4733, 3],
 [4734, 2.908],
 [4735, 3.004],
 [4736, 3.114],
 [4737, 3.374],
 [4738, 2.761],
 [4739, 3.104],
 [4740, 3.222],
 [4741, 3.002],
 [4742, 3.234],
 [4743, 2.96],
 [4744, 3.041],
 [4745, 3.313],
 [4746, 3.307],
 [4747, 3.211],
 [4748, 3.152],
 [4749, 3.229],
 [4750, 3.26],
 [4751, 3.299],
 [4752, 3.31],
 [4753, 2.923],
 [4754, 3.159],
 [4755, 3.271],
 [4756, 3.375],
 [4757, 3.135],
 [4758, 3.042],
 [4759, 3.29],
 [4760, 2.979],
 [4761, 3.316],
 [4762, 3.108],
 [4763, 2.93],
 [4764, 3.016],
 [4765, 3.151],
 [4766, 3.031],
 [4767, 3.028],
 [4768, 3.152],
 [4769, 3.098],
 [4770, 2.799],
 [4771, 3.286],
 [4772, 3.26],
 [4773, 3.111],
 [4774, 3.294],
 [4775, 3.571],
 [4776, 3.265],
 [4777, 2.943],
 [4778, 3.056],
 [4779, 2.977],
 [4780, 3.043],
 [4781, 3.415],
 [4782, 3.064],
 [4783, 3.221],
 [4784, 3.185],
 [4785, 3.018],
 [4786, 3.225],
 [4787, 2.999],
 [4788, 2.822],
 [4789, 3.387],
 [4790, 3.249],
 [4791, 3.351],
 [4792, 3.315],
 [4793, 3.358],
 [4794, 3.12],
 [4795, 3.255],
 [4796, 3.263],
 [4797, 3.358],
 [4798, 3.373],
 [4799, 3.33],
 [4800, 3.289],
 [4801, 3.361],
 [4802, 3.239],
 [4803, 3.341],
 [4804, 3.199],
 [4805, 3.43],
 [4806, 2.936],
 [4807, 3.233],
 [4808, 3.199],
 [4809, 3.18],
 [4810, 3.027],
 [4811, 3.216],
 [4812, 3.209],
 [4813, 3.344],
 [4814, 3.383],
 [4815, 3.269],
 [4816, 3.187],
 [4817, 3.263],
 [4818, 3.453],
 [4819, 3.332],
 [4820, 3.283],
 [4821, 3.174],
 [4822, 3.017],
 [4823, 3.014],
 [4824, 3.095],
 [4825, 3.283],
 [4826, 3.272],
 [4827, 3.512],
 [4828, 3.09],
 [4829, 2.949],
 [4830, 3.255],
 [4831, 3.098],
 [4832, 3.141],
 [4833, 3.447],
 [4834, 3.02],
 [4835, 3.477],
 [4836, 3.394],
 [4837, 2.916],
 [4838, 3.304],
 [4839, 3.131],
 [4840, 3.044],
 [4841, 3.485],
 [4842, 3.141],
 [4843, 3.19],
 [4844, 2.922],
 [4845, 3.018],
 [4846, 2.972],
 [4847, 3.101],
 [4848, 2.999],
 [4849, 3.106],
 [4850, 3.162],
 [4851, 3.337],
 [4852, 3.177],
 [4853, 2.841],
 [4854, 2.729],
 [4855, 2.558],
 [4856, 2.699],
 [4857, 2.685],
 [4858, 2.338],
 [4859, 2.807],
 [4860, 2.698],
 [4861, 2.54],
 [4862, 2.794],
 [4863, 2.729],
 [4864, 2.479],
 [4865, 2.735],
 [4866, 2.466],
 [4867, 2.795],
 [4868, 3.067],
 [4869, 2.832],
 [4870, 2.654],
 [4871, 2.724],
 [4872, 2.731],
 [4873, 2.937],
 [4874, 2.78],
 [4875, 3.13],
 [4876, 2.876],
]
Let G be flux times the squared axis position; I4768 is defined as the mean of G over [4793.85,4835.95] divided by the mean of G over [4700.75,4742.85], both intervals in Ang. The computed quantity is 1.10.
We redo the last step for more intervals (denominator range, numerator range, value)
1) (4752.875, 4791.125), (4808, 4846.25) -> 1.04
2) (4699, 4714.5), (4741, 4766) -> 1.10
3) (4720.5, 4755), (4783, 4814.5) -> 1.06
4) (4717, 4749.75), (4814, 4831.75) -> 1.07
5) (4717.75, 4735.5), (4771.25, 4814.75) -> 1.07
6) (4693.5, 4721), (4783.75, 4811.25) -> 1.12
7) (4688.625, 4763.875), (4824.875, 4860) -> 1.05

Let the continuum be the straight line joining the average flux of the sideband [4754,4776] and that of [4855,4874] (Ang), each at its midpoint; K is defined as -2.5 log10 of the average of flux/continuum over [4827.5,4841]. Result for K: -0.12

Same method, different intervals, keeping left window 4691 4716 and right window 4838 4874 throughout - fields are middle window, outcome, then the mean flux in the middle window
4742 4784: -0.080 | 3.16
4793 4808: -0.125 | 3.27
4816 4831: -0.110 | 3.21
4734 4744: -0.046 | 3.07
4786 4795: -0.102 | 3.2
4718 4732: -0.065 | 3.14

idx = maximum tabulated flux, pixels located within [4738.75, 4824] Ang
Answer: 3.571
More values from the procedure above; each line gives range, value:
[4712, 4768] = 3.427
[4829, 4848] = 3.485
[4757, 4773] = 3.316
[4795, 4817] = 3.43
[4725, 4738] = 3.374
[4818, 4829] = 3.512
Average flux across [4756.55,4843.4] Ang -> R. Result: 3.2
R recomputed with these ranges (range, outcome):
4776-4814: 3.21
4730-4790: 3.13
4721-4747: 3.1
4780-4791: 3.16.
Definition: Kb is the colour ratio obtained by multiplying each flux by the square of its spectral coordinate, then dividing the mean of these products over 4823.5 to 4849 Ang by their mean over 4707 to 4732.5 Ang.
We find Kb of 1.08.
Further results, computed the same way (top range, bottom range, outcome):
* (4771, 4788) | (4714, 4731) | 1.03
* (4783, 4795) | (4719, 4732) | 1.05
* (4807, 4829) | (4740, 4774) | 1.05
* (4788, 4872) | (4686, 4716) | 1.10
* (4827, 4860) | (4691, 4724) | 1.07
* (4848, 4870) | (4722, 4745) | 0.95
